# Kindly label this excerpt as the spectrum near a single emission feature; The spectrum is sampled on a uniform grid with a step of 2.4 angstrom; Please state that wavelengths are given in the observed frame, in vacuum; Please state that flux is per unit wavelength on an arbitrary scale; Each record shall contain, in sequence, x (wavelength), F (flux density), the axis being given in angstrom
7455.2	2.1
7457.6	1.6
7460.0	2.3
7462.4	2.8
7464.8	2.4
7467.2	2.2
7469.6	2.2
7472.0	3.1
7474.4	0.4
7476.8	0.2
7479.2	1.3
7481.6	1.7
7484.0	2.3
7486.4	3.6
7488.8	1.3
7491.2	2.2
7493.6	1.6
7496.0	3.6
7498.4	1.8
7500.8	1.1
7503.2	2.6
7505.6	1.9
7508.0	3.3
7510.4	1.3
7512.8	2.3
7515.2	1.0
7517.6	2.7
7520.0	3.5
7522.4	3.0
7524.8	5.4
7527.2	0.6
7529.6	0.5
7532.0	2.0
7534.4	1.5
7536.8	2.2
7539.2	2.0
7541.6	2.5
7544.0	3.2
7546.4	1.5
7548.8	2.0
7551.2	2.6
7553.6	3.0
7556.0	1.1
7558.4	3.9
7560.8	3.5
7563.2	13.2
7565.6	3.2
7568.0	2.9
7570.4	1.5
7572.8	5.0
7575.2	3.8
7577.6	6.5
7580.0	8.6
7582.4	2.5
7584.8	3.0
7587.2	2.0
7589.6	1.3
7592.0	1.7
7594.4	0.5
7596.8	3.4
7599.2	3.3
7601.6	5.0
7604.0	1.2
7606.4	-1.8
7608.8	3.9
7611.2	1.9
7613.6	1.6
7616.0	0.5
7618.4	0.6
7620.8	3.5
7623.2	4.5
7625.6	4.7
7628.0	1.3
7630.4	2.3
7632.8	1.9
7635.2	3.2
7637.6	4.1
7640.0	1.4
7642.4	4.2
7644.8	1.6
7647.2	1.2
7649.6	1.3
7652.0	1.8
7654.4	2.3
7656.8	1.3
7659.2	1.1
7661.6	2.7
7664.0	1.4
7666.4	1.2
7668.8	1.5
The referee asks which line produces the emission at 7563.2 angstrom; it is [S II]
